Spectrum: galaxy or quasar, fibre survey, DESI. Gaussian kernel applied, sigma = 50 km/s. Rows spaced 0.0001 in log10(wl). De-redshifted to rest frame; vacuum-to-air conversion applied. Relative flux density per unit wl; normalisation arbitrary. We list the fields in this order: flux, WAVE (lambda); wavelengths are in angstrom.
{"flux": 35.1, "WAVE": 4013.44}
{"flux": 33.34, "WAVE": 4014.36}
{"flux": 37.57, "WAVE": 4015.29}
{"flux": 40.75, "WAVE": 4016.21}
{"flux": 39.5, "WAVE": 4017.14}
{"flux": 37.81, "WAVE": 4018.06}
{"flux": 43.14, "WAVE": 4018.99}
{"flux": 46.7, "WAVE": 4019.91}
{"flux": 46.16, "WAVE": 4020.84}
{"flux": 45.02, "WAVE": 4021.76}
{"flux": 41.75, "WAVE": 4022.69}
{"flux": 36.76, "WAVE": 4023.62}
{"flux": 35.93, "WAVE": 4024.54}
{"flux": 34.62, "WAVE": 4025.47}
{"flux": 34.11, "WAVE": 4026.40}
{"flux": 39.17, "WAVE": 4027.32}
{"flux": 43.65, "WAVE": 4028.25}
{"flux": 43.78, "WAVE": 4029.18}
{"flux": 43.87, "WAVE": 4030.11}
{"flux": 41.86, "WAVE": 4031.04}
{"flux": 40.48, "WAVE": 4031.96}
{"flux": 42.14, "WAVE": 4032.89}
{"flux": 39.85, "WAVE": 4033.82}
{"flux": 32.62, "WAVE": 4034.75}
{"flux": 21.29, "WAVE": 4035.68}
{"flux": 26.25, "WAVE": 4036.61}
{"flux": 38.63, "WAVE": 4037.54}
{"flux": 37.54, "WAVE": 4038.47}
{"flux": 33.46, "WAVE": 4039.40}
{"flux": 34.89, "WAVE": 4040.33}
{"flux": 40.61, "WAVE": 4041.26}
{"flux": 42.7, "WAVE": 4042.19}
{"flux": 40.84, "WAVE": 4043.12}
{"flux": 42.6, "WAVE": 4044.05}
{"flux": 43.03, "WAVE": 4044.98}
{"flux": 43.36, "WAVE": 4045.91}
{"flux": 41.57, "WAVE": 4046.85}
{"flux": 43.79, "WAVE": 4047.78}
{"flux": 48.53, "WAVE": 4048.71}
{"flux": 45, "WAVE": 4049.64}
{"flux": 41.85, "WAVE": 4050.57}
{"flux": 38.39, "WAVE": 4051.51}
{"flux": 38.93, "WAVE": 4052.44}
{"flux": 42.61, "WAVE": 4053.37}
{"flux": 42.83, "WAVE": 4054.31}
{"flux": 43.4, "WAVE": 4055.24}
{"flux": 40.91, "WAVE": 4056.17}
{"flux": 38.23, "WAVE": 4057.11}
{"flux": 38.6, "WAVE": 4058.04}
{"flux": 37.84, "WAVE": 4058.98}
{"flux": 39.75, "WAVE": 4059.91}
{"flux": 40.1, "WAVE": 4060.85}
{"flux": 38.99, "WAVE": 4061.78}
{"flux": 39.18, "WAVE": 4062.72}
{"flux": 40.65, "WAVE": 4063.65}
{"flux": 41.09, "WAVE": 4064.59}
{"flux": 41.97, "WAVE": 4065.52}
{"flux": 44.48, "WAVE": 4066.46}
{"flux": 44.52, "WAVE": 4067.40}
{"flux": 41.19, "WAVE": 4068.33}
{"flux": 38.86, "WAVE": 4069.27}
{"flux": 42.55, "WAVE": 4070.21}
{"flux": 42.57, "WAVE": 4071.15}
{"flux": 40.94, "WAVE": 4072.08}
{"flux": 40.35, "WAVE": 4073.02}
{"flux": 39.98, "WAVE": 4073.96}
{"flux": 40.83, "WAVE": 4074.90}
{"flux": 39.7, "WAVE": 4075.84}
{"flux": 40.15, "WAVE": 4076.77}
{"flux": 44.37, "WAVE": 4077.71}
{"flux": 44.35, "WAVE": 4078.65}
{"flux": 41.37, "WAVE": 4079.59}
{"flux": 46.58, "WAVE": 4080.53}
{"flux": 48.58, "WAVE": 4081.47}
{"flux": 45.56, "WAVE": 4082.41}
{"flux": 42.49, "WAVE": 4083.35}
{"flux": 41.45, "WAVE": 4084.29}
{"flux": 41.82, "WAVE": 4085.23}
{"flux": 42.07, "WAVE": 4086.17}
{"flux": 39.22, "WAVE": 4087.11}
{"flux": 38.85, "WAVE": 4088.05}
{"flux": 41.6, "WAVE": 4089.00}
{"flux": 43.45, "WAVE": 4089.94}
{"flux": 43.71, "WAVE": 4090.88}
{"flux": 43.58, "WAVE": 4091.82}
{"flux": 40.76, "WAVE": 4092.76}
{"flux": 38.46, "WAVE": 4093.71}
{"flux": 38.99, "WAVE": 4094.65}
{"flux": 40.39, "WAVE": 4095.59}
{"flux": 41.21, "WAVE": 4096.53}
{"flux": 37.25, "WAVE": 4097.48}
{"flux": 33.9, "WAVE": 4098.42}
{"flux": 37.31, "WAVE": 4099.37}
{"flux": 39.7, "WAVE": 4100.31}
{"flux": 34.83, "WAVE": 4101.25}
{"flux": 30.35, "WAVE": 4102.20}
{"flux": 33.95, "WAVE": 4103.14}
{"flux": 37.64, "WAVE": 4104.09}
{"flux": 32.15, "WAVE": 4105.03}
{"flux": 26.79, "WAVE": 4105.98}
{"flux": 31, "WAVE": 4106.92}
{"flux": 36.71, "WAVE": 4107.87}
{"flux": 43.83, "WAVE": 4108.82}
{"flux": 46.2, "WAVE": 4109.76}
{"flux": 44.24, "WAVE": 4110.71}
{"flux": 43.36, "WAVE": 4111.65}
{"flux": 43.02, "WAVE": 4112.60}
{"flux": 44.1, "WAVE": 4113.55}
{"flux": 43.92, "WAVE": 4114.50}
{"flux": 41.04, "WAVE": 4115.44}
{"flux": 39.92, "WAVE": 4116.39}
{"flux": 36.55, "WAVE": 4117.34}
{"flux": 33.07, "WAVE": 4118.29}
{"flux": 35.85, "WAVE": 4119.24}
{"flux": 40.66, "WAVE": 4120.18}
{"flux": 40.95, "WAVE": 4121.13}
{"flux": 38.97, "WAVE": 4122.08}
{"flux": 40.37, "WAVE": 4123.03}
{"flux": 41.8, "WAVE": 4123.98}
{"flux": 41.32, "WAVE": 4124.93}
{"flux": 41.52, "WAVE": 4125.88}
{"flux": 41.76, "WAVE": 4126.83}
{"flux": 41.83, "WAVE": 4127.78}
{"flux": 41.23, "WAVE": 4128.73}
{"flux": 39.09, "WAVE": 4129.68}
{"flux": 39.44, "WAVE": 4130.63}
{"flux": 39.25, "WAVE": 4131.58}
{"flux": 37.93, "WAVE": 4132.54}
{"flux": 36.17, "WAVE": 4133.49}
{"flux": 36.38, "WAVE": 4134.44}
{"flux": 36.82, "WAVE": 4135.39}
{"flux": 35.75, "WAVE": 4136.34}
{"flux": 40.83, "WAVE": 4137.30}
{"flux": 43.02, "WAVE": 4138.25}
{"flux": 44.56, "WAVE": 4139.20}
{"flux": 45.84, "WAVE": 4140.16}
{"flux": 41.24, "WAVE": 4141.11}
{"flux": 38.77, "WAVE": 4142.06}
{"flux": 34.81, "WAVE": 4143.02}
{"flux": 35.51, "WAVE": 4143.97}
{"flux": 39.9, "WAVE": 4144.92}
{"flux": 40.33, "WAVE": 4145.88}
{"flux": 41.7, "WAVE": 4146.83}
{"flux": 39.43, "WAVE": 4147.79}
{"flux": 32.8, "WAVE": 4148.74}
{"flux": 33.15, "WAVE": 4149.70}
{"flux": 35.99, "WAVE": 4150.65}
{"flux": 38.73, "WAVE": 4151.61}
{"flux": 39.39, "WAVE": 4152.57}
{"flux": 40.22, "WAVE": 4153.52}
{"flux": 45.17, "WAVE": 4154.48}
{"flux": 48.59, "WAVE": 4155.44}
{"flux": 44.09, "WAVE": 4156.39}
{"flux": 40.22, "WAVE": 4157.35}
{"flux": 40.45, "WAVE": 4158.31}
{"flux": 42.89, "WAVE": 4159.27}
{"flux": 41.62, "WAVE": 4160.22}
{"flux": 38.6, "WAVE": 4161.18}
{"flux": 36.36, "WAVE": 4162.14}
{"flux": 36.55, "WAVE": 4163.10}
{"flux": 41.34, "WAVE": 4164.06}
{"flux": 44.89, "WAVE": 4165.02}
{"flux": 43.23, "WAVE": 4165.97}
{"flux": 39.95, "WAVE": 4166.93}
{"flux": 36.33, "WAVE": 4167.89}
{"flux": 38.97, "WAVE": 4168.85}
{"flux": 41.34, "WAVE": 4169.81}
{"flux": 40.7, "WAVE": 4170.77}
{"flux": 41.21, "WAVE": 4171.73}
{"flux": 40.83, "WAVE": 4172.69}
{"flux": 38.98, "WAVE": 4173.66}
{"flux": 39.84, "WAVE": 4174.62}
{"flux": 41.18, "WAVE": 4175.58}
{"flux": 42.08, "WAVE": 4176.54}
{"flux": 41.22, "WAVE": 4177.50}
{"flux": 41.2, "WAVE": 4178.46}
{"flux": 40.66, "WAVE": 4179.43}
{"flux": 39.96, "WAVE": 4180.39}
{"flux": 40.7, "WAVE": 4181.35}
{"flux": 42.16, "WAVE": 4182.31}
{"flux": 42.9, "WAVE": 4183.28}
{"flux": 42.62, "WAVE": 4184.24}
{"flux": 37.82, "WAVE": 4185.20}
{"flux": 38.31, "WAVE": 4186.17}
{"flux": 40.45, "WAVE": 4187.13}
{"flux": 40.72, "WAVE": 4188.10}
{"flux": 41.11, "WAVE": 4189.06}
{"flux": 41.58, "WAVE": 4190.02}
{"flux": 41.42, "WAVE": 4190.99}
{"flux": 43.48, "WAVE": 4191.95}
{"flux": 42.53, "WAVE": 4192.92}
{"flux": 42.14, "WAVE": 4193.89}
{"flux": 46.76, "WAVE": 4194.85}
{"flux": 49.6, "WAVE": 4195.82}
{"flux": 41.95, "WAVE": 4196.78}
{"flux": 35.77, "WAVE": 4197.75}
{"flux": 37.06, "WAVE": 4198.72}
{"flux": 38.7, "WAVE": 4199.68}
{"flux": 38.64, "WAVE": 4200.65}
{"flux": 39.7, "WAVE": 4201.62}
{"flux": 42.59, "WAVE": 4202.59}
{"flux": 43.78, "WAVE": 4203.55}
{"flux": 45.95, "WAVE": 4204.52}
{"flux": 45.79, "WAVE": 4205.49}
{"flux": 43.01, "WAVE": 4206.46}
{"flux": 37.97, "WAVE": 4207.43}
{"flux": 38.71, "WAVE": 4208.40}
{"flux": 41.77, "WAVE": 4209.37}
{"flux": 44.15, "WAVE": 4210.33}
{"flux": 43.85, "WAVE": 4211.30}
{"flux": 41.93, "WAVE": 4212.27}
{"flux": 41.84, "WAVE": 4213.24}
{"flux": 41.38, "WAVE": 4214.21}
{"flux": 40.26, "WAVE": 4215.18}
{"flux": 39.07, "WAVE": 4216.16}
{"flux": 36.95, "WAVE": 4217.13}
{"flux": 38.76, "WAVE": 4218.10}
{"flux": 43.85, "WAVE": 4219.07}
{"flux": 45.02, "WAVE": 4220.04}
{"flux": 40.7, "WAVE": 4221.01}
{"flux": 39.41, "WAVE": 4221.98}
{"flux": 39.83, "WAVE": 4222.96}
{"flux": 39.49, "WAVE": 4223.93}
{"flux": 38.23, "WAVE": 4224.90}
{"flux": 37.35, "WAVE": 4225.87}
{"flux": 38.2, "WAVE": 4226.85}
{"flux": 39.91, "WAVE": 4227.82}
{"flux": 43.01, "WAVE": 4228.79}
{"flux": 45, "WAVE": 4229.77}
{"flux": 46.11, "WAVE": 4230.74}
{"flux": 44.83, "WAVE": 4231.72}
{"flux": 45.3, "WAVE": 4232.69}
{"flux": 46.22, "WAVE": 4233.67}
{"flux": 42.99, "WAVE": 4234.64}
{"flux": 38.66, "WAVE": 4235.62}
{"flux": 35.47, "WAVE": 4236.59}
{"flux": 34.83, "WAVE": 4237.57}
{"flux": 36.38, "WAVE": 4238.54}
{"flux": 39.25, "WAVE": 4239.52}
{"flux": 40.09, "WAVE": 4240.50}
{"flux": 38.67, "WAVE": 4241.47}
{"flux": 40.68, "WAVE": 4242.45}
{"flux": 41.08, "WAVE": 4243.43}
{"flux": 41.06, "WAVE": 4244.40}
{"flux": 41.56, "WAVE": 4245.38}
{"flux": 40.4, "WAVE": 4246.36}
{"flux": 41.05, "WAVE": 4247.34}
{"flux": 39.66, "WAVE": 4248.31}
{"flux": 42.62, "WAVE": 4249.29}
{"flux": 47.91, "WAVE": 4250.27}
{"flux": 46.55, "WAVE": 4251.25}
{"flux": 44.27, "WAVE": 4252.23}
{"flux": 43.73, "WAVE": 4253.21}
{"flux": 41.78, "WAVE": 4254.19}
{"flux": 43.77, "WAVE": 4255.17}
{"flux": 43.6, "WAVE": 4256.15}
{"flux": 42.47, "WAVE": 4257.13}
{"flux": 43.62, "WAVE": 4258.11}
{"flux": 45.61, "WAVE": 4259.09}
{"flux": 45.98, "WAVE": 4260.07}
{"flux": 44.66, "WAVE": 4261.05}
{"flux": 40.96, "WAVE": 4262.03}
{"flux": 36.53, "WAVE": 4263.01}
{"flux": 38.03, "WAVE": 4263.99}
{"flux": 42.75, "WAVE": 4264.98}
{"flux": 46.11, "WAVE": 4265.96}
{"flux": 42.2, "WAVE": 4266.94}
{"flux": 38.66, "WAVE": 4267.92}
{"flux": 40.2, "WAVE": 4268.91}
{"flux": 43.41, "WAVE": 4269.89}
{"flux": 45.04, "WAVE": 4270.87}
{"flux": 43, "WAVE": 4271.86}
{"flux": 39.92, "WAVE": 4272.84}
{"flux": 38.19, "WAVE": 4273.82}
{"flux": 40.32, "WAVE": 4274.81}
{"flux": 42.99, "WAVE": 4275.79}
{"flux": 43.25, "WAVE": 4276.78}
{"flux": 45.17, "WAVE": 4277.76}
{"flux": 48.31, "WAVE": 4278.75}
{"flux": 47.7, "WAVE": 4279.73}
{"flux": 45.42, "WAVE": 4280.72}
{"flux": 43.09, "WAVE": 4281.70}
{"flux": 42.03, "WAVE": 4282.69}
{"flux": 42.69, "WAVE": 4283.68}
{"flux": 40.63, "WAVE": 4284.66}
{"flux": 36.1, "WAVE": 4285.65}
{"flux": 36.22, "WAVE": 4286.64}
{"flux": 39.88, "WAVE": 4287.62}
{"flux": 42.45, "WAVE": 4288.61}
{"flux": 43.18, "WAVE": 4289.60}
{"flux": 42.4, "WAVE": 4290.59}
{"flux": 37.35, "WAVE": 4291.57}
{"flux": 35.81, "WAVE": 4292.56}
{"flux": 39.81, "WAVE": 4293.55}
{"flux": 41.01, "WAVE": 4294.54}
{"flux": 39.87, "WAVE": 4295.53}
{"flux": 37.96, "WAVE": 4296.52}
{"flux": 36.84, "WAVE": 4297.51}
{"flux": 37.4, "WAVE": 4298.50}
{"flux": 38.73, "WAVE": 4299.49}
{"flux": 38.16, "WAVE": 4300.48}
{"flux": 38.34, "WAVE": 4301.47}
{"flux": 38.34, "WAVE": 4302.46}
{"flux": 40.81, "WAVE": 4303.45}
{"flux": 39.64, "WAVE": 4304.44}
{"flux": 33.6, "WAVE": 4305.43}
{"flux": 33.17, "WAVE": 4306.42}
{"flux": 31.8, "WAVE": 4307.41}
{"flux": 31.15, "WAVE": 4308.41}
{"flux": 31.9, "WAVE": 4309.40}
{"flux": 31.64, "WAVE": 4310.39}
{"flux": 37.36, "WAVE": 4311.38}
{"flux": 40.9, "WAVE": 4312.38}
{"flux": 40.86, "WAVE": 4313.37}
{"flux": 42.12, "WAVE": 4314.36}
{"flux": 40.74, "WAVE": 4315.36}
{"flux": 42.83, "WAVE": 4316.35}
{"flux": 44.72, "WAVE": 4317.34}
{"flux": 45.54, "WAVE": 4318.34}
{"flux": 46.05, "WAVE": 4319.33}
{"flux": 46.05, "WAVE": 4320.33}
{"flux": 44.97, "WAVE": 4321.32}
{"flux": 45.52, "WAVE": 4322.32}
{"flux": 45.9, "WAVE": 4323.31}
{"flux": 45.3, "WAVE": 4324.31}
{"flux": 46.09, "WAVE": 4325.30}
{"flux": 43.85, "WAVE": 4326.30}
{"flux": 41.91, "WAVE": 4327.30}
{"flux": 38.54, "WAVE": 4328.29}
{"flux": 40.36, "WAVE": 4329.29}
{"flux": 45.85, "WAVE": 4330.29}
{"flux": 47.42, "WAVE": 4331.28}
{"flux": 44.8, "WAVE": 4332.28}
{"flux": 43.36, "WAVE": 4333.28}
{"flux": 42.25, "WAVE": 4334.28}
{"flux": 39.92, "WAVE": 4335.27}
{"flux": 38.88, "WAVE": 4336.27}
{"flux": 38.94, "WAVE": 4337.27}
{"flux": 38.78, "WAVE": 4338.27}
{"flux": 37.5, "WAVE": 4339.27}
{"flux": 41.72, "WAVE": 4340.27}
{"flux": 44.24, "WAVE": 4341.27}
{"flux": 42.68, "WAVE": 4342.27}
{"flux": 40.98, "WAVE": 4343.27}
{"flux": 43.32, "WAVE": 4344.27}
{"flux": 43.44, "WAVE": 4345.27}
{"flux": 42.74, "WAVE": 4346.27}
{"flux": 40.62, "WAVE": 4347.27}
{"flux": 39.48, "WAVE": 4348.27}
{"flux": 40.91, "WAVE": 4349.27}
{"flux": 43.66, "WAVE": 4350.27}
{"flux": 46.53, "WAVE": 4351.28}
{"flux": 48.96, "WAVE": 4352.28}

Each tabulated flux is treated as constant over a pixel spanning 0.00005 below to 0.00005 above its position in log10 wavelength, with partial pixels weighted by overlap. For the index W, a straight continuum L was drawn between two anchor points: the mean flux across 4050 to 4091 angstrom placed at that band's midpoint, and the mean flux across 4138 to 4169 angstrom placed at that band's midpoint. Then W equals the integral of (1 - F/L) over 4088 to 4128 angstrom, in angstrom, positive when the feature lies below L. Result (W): 1.6 angstrom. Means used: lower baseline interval 41.5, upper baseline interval 40.1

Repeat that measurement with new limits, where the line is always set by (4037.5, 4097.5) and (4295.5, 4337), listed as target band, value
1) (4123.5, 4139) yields 0.53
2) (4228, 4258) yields -0.89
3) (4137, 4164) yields 0.68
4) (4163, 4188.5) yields 0.20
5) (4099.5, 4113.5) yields 1.22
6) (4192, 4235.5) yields -0.92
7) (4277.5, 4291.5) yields -0.58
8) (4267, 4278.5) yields -0.37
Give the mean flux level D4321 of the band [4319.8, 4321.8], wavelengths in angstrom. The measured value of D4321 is 45.5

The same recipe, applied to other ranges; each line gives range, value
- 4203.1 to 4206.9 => 44.6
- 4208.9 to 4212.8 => 43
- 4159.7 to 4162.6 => 39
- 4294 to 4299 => 38.6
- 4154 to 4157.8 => 44.5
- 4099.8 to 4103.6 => 34.8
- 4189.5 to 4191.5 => 41.6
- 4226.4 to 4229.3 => 40.4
